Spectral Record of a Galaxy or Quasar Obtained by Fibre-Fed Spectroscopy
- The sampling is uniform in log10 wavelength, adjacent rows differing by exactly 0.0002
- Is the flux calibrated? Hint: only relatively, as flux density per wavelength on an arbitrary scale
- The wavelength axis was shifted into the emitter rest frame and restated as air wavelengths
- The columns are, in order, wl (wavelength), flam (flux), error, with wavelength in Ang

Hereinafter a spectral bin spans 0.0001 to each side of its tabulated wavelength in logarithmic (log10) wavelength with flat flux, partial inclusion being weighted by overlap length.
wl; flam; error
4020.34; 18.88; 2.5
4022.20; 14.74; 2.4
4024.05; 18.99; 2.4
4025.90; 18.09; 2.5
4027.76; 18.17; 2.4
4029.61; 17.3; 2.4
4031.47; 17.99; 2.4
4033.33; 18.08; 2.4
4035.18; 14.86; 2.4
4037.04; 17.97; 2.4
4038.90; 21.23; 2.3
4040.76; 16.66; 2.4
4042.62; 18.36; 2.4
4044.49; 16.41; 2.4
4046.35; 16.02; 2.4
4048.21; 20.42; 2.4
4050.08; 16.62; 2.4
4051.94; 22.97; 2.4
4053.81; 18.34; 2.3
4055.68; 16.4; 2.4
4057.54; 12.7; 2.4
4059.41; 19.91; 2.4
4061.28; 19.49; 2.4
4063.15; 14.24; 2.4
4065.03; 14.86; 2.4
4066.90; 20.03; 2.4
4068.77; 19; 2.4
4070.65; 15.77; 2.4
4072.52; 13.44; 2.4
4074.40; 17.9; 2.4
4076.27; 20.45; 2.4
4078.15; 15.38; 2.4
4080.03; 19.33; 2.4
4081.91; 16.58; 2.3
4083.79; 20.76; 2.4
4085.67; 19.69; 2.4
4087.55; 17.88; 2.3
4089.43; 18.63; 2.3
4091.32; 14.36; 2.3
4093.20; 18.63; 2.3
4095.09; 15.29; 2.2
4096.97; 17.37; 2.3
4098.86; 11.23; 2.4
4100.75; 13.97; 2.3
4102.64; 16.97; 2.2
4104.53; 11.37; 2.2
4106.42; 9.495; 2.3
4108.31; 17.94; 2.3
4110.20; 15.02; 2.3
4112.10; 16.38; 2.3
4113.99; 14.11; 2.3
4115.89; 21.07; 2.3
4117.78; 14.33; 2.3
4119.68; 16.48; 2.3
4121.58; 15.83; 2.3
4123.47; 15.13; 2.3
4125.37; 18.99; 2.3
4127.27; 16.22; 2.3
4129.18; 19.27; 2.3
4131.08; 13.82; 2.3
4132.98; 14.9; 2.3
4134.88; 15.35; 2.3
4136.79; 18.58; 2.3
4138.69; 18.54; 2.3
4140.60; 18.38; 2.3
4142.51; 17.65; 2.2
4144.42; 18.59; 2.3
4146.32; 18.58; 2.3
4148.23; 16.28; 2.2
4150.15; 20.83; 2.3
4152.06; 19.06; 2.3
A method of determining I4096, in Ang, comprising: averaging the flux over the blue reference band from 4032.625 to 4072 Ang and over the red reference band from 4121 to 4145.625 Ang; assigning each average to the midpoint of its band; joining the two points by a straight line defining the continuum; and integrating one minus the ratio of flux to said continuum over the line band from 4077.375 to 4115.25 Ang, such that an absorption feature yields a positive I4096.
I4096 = 2.7 Ang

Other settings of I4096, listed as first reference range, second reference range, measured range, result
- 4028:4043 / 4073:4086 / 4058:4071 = 0.5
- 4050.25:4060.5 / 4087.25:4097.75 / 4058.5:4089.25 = -0.6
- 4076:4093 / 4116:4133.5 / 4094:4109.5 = 2.8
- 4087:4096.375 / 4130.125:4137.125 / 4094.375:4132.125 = 1.4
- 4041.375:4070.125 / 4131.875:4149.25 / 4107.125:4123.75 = 1.2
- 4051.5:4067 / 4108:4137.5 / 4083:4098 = -0.8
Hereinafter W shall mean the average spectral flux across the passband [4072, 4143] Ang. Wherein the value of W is 16.5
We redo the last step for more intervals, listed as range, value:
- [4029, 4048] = 17.6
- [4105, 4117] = 15.5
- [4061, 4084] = 17.3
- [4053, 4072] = 17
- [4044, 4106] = 17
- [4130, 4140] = 16.4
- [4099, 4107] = 12.9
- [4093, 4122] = 15.2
